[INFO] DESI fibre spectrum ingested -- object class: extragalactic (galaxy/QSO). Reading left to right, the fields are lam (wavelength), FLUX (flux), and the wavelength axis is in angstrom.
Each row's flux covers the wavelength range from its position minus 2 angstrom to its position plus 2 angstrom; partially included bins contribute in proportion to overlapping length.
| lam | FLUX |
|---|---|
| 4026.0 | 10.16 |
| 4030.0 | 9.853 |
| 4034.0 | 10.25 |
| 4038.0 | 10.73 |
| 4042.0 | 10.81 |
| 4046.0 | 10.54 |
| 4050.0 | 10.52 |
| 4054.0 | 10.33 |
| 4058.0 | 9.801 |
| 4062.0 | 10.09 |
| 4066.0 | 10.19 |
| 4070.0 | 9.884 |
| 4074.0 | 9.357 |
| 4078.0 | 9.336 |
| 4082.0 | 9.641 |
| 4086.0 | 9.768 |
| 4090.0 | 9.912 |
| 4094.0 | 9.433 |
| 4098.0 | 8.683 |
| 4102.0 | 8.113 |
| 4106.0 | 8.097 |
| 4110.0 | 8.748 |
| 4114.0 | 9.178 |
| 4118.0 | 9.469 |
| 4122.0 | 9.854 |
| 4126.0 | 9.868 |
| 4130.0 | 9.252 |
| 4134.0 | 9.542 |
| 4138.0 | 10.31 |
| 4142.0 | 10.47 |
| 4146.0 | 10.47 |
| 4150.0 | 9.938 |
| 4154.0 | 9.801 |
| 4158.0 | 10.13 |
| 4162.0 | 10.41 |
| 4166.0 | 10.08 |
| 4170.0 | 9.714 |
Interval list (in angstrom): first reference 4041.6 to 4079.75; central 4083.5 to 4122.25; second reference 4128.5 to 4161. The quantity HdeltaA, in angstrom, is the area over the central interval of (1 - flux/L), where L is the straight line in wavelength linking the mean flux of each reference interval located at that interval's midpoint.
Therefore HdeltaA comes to 3.6 angstrom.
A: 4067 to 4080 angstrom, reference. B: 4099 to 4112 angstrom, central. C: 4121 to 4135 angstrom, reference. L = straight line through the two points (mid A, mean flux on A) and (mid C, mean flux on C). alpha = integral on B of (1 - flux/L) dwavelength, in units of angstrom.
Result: 1.70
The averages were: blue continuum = 9.58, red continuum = 9.62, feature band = 8.35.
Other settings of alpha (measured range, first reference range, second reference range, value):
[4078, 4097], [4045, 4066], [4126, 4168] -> 1.1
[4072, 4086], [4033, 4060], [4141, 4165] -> 1.2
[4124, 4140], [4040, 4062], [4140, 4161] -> 0.7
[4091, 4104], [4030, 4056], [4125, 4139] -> 1.5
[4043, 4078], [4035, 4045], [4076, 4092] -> 0.5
